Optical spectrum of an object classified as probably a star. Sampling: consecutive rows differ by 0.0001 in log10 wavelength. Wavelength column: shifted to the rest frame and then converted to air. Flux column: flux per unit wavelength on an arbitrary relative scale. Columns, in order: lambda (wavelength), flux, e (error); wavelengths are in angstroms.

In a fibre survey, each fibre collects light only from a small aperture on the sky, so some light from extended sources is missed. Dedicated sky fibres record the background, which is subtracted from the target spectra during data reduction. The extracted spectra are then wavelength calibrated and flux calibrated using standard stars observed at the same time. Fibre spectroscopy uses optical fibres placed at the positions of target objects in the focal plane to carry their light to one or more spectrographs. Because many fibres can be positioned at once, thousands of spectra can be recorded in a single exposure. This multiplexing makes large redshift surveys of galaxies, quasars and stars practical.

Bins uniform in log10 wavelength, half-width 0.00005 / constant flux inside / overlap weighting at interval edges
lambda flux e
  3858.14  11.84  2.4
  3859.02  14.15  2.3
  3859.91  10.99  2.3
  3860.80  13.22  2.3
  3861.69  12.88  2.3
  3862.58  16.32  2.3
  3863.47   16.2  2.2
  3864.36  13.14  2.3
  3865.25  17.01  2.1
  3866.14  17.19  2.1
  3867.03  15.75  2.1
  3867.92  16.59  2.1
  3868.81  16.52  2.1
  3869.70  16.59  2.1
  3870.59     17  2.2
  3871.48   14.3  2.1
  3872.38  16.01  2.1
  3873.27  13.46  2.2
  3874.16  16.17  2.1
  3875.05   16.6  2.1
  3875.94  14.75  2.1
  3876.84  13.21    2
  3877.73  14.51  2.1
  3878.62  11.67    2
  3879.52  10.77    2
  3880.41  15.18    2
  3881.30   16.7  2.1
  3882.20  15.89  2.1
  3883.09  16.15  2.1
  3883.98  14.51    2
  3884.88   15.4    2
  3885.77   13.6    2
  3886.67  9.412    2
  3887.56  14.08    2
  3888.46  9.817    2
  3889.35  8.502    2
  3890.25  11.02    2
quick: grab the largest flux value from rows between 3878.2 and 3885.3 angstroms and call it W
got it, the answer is 16.7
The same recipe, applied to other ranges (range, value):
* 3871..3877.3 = 16.6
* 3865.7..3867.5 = 17.19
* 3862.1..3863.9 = 16.32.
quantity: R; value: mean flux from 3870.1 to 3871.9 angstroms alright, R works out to 15.7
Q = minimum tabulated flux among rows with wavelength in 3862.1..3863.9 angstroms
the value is 16.2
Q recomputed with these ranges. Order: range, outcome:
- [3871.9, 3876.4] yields 13.46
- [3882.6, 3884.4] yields 14.51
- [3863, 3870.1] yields 13.14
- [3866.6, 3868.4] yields 15.75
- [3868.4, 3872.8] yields 14.3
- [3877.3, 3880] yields 10.77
